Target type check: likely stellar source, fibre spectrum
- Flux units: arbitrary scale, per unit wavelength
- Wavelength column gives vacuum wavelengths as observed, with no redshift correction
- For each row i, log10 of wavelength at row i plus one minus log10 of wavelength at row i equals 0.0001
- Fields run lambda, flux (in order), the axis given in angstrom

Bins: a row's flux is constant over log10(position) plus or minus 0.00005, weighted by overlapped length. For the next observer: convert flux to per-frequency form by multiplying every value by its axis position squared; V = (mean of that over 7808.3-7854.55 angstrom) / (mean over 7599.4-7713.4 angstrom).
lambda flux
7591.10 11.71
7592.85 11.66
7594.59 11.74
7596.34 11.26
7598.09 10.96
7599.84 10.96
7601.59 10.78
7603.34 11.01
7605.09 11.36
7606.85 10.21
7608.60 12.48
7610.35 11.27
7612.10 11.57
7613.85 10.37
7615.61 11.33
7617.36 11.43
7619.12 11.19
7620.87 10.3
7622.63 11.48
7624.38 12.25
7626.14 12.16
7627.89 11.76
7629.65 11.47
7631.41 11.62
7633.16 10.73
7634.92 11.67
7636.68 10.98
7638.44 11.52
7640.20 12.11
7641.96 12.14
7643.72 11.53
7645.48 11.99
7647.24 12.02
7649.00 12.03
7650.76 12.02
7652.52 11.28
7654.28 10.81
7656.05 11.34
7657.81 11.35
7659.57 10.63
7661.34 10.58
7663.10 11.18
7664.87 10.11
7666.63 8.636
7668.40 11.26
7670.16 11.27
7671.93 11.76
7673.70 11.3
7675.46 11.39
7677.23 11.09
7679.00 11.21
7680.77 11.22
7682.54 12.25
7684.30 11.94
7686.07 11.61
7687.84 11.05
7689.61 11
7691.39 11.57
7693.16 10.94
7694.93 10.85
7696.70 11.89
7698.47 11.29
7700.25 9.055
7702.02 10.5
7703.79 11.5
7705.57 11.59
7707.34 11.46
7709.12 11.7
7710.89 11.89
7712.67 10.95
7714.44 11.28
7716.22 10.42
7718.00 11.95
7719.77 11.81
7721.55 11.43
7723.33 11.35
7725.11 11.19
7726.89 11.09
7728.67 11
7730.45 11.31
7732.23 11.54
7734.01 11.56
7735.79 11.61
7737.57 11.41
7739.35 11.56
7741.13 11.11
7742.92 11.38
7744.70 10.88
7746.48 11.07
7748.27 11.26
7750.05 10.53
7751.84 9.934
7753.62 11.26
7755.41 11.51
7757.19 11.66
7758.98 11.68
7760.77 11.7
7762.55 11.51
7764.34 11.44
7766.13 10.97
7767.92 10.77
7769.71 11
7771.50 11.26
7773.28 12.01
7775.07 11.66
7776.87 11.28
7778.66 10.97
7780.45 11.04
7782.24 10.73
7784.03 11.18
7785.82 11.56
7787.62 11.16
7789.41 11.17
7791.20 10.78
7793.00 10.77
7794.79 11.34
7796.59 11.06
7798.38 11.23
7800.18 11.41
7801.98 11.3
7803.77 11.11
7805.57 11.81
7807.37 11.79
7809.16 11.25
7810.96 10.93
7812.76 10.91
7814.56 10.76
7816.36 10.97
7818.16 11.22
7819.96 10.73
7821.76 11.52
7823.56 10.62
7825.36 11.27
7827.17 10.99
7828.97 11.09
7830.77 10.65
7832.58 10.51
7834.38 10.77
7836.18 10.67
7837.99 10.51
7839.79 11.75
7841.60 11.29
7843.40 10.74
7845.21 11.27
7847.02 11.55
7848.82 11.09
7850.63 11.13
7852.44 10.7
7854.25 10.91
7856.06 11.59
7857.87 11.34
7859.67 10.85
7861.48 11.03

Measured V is 1.0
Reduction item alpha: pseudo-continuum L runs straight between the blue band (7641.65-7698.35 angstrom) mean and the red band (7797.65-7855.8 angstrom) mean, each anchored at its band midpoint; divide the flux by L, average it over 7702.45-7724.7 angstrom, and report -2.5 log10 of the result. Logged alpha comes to -0.02 mag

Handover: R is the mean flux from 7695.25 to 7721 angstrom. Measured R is 11.2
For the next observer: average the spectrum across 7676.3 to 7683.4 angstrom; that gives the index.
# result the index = 11.4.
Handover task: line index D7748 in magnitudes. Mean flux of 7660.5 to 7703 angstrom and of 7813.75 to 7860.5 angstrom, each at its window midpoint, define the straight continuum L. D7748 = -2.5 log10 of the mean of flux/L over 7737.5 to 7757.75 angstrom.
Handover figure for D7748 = -0.01 mag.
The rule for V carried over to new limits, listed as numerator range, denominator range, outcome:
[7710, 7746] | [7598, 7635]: 1.03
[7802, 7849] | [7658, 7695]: 1.04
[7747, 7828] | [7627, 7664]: 1.01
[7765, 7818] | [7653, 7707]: 1.04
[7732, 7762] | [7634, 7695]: 1.02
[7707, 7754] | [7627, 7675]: 1.02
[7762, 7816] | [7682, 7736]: 1.01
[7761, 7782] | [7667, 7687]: 1.01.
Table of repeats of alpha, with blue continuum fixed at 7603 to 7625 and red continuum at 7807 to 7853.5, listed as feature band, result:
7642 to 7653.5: -0.059 mag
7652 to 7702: 0.012 mag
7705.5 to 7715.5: -0.030 mag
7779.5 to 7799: -0.003 mag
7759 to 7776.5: -0.029 mag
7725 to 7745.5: -0.019 mag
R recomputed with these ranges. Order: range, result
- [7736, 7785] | 11.2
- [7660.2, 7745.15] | 11.2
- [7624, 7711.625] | 11.3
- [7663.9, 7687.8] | 11.2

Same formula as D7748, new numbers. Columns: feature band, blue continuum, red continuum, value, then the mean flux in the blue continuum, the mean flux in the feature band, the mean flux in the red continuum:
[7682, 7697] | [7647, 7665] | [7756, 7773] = -0.01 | 11.2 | 11.4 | 11.4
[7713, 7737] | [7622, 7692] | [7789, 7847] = -0.01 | 11.4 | 11.3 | 11.1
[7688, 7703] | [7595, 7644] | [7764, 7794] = 0.04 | 11.4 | 10.9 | 11.2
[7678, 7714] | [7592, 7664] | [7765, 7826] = 0.00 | 11.4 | 11.3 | 11.2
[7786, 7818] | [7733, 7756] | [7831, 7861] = -0.01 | 11.2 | 11.2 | 11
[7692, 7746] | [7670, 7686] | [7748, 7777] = 0.01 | 11.5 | 11.3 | 11.3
